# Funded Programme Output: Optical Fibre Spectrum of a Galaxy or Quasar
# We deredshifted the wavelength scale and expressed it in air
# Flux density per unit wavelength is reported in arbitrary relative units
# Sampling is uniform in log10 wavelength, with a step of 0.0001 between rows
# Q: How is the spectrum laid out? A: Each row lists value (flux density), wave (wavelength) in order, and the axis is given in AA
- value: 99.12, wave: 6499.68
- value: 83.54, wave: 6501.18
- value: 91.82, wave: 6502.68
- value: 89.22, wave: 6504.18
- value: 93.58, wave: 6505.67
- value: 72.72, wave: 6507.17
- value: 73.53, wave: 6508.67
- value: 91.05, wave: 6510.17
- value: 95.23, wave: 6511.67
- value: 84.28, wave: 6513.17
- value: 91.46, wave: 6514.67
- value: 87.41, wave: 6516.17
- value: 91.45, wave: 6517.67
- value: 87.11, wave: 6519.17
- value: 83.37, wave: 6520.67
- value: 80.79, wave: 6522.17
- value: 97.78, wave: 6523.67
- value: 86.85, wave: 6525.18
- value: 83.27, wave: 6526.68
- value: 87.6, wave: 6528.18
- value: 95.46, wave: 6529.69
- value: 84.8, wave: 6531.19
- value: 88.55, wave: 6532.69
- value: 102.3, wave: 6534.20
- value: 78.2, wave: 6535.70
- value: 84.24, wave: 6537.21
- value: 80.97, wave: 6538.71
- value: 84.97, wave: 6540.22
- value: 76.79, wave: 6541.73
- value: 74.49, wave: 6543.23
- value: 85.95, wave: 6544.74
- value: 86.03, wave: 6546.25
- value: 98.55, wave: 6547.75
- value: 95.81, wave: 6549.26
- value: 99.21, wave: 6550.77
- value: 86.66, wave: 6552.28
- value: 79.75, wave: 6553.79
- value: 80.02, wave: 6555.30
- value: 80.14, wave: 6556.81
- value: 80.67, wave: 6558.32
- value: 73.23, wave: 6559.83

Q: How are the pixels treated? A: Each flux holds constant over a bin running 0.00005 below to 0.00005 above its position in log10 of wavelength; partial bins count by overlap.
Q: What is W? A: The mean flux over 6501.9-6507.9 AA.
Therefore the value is 86.9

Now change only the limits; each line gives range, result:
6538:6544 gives 79.2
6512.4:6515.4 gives 87.9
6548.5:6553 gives 93.8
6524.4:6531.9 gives 87.6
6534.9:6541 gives 82.2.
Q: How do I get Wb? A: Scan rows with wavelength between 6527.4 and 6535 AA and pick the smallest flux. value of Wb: 84.8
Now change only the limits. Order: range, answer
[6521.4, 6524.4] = 80.79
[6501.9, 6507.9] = 72.72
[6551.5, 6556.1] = 79.75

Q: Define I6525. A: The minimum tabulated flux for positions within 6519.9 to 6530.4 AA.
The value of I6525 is 80.79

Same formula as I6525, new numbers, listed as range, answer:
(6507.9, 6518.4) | 73.53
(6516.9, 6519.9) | 87.11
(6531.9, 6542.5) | 76.79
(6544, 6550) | 85.95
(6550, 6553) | 86.66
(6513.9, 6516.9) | 87.41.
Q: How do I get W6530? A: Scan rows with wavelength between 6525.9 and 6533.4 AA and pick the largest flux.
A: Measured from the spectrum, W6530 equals 95.46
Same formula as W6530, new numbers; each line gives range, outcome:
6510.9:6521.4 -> 95.23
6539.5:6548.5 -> 98.55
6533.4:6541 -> 102.3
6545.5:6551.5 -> 99.21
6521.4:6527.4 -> 97.78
